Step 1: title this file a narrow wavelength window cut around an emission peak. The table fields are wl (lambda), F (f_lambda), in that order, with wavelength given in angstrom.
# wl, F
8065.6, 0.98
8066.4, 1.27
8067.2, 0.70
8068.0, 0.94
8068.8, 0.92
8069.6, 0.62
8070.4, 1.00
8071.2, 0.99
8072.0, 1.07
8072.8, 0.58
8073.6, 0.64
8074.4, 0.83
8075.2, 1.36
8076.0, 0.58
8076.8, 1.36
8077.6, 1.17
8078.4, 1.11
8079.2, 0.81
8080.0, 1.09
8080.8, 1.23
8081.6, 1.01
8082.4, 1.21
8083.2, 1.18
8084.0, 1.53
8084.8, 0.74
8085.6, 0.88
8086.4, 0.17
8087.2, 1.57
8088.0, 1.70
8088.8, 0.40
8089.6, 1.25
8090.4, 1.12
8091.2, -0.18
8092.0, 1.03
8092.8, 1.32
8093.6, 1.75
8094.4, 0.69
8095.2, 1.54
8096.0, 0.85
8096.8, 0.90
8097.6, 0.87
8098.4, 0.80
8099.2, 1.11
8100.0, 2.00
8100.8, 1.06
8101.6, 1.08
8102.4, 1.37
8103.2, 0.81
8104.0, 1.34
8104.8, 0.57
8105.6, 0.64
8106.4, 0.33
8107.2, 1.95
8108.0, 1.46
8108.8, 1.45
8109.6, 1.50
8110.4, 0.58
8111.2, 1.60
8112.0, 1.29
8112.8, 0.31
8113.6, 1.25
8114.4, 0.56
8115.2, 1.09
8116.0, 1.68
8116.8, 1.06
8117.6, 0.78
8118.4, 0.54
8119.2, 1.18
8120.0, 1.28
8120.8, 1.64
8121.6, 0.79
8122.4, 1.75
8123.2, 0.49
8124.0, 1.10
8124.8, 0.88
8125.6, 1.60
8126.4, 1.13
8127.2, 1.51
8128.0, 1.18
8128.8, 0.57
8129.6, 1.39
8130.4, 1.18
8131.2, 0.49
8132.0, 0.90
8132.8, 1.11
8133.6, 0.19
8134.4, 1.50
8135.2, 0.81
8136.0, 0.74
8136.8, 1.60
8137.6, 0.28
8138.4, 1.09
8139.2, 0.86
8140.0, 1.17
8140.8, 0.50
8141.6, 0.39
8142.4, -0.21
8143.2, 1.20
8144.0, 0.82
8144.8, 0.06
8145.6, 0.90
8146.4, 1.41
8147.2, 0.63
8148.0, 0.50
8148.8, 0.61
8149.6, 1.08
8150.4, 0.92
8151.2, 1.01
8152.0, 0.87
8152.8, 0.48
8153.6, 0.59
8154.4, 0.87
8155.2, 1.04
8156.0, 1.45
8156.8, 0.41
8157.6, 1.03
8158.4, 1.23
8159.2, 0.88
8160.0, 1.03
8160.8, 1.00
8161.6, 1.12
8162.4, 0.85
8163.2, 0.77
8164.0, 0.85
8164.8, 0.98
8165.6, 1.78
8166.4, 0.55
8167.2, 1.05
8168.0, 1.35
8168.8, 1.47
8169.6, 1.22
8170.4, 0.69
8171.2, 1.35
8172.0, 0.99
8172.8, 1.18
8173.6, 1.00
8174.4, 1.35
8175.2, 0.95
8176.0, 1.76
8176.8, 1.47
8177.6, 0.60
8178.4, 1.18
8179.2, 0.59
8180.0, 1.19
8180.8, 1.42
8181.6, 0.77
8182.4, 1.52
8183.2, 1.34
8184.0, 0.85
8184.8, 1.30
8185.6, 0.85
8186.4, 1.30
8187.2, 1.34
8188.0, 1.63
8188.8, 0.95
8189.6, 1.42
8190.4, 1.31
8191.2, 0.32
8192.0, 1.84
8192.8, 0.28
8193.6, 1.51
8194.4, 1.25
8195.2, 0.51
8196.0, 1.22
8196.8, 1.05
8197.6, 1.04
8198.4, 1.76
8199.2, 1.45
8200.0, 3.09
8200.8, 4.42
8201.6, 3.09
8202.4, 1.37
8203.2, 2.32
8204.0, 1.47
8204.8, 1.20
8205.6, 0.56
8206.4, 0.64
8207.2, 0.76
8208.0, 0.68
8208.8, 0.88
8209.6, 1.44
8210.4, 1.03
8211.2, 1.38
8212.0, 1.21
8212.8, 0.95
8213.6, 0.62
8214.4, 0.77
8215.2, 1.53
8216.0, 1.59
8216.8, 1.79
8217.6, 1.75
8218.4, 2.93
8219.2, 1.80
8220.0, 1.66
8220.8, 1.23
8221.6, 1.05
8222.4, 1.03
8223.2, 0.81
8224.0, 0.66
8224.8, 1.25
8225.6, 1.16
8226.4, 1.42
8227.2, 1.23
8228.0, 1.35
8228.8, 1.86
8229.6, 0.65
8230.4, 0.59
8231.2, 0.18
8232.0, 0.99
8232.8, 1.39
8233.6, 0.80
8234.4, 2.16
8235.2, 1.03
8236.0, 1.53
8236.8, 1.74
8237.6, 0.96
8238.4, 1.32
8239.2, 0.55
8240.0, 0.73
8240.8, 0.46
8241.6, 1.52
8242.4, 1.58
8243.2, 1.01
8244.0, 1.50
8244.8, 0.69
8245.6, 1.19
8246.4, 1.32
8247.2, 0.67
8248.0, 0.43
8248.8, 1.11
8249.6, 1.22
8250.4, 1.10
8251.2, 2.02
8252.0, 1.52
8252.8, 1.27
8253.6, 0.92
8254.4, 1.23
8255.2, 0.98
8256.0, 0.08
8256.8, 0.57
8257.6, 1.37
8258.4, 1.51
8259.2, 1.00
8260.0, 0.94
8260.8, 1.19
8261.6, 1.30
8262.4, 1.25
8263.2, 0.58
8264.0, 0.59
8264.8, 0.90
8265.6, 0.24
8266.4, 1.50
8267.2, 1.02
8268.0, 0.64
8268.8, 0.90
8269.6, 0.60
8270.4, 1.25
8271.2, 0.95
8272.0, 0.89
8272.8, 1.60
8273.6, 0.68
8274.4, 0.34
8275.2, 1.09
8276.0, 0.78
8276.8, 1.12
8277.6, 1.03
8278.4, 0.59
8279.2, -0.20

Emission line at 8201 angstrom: [S II]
